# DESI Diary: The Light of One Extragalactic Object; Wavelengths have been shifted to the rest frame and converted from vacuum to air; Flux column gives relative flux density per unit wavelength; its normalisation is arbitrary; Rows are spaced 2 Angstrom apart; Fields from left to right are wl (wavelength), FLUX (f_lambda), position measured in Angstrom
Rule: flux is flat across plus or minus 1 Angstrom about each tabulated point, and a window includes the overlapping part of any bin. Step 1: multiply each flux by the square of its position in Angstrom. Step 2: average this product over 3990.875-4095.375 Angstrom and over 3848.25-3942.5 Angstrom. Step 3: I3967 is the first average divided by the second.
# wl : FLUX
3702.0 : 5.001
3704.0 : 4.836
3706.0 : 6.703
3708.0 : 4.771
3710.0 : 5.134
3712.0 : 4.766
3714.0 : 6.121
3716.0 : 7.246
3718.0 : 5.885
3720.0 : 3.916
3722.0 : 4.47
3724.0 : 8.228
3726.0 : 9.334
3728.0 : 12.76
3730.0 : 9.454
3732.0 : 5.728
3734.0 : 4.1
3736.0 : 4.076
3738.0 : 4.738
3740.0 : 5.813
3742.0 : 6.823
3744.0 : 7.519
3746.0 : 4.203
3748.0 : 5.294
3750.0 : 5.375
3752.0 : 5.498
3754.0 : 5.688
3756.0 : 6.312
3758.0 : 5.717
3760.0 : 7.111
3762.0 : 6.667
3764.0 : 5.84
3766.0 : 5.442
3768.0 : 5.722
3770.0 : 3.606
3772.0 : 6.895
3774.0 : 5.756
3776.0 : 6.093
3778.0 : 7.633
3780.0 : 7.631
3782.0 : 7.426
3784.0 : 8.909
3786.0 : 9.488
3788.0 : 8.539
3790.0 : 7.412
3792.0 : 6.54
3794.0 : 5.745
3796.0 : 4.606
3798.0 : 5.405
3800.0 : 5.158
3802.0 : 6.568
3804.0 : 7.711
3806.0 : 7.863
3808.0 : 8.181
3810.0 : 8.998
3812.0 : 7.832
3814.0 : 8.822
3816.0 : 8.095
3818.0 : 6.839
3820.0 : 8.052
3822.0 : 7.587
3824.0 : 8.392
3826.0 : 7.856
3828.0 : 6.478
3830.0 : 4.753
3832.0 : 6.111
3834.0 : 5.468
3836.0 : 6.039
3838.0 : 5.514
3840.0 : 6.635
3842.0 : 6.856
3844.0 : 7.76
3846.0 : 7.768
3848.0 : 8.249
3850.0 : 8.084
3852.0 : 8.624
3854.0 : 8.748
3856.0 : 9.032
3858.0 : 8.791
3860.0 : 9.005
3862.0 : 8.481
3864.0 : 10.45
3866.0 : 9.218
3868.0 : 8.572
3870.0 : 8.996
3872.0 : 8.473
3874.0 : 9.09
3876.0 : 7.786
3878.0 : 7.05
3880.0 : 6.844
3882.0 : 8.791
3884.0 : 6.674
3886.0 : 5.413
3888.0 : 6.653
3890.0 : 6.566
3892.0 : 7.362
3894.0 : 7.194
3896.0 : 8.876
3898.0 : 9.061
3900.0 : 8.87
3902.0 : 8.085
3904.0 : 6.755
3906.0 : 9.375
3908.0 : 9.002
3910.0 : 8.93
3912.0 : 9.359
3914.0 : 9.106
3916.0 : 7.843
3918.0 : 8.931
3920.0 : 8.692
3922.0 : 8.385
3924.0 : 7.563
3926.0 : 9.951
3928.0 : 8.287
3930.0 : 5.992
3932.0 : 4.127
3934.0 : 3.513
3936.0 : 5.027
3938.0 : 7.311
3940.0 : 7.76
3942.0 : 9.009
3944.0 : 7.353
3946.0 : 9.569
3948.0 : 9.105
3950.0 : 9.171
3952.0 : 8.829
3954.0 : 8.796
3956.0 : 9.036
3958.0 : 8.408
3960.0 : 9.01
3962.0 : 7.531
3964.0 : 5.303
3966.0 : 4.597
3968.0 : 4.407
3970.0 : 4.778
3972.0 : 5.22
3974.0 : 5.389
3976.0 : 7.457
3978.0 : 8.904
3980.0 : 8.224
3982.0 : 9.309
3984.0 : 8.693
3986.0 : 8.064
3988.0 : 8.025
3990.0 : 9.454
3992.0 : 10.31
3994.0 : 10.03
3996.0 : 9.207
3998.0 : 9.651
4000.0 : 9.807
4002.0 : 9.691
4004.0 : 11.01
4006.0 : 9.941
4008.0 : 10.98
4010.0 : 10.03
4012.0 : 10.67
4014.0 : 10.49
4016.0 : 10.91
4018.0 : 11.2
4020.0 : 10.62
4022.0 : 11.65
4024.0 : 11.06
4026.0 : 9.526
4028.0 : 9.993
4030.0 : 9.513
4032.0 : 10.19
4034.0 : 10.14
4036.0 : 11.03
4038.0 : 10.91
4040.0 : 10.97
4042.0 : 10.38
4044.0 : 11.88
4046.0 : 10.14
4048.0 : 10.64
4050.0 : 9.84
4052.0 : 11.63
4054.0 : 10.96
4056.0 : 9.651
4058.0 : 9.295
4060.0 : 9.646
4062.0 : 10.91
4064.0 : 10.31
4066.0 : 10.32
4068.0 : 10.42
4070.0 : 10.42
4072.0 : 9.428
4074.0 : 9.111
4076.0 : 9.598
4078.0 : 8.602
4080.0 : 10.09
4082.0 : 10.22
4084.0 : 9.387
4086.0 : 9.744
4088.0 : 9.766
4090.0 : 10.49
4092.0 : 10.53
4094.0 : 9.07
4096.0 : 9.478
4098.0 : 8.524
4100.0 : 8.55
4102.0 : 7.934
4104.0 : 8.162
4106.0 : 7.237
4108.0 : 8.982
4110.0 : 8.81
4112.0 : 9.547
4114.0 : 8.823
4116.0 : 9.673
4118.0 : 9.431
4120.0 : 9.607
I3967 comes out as 1.38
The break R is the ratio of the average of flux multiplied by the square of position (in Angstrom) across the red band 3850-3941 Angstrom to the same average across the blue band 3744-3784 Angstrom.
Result 1.40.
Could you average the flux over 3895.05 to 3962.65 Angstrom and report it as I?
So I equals 8.14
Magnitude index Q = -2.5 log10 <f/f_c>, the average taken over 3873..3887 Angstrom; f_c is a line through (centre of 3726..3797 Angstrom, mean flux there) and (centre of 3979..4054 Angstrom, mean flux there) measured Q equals 0.114 mag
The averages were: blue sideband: 6.5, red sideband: 10.2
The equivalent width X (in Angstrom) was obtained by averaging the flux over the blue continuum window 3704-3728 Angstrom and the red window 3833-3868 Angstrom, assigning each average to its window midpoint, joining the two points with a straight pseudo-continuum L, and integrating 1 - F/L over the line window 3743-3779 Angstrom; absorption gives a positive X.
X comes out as 4.9 Angstrom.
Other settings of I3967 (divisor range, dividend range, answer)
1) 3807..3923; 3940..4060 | 1.26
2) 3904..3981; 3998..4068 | 1.44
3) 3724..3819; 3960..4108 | 1.59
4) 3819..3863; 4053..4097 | 1.49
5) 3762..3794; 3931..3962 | 1.24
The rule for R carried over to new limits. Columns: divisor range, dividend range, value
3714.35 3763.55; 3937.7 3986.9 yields 1.36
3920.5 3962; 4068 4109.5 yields 1.28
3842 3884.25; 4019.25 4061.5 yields 1.36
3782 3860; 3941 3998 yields 1.17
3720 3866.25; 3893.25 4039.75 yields 1.35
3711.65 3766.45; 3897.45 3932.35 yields 1.46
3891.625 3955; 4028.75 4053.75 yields 1.40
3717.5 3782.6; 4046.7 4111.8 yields 1.82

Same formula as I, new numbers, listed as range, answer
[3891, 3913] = 8.44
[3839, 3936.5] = 7.95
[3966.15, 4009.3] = 8.44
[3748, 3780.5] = 6.01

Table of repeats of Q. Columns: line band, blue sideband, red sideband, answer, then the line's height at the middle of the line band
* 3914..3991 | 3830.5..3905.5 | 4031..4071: 0.19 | 9.02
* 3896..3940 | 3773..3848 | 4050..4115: 0.03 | 8.08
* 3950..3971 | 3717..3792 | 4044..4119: 0.18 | 8.48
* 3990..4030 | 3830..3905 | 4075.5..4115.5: -0.19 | 8.64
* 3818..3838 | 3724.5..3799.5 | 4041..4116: 0.07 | 7.18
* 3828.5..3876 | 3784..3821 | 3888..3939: -0.04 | 7.54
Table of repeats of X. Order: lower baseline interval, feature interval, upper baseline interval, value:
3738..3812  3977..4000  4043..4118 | -1.0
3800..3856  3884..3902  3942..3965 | 1.0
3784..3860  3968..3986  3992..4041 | 4.9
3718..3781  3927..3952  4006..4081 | 4.7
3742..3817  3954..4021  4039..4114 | 1.3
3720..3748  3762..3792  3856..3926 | 0.8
